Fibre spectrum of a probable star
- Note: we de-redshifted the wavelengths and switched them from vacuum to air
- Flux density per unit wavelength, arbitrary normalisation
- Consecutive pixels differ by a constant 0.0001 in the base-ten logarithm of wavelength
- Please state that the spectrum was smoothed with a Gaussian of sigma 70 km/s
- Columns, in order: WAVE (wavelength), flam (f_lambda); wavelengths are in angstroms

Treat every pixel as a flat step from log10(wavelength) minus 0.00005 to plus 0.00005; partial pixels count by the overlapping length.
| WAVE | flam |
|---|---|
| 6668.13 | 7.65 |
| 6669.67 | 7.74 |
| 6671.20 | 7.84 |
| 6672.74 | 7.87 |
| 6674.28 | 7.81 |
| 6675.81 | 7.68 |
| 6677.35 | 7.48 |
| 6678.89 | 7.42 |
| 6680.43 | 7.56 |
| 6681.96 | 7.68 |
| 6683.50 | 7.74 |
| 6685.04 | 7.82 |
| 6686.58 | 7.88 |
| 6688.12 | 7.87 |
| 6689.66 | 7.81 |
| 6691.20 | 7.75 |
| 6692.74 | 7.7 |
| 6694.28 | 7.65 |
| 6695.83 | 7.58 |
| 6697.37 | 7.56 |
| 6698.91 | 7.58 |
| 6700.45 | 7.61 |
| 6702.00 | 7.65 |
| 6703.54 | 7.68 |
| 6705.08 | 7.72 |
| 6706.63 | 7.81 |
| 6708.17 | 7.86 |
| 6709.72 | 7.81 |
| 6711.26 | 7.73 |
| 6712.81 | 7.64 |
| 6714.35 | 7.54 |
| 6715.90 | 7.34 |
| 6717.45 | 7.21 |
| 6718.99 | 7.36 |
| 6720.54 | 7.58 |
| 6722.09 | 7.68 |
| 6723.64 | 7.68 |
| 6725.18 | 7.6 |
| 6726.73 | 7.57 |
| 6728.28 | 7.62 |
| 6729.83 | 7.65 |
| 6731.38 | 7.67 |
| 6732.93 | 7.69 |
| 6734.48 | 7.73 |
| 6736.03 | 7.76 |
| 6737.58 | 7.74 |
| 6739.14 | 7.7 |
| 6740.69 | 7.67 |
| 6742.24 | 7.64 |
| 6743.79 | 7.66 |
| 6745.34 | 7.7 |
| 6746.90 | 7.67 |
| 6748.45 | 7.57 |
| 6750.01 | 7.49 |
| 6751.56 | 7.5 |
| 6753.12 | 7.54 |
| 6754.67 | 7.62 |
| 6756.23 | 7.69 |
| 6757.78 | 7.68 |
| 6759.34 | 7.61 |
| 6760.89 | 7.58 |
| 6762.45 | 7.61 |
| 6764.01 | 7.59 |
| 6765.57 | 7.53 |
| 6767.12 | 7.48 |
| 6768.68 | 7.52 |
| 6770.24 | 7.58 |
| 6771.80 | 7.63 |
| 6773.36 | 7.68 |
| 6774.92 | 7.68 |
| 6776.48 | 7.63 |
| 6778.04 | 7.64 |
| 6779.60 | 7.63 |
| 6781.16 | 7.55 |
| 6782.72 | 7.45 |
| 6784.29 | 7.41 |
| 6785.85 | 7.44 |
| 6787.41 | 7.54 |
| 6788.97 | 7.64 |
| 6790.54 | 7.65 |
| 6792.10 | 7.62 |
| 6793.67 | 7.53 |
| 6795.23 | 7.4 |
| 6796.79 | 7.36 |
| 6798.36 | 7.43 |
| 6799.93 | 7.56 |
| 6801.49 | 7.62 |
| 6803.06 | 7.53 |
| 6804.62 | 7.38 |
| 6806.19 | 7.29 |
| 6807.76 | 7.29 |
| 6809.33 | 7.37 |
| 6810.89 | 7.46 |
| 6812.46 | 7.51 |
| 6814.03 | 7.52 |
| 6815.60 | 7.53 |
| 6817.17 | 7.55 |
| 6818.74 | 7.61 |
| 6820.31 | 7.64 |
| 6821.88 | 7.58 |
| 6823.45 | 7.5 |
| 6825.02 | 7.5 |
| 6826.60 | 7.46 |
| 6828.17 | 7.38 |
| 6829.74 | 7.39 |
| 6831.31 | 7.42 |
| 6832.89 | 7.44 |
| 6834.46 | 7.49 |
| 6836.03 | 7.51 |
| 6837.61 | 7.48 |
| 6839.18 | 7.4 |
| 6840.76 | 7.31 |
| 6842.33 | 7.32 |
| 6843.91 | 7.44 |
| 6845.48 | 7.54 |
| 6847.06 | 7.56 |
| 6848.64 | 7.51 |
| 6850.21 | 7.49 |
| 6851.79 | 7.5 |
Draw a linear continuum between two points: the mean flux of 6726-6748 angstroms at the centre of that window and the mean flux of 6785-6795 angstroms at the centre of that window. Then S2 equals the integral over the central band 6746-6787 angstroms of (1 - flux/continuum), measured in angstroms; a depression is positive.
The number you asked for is 0.2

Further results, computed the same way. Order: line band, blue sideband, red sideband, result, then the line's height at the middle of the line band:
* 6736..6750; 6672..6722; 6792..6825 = -0.1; 7.59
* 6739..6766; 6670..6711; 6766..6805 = 0.0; 7.6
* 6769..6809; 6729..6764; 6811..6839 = 0.2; 7.56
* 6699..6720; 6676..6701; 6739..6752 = 0.1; 7.65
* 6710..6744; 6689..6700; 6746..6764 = 0.0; 7.62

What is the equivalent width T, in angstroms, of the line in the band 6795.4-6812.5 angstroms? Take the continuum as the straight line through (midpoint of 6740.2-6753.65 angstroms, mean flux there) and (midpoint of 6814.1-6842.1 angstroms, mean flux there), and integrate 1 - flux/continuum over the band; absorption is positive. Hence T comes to 0.2 angstroms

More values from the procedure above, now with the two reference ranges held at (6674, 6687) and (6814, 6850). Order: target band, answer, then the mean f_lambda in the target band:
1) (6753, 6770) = -0.04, 7.59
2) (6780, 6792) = 0.01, 7.53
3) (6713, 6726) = 0.19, 7.51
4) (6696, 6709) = -0.07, 7.68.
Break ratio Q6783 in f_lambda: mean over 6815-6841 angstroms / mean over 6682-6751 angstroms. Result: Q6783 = 0.98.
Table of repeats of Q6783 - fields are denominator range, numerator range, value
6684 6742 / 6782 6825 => 0.98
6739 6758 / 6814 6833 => 0.98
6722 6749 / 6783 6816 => 0.98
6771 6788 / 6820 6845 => 0.98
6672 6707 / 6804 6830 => 0.97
